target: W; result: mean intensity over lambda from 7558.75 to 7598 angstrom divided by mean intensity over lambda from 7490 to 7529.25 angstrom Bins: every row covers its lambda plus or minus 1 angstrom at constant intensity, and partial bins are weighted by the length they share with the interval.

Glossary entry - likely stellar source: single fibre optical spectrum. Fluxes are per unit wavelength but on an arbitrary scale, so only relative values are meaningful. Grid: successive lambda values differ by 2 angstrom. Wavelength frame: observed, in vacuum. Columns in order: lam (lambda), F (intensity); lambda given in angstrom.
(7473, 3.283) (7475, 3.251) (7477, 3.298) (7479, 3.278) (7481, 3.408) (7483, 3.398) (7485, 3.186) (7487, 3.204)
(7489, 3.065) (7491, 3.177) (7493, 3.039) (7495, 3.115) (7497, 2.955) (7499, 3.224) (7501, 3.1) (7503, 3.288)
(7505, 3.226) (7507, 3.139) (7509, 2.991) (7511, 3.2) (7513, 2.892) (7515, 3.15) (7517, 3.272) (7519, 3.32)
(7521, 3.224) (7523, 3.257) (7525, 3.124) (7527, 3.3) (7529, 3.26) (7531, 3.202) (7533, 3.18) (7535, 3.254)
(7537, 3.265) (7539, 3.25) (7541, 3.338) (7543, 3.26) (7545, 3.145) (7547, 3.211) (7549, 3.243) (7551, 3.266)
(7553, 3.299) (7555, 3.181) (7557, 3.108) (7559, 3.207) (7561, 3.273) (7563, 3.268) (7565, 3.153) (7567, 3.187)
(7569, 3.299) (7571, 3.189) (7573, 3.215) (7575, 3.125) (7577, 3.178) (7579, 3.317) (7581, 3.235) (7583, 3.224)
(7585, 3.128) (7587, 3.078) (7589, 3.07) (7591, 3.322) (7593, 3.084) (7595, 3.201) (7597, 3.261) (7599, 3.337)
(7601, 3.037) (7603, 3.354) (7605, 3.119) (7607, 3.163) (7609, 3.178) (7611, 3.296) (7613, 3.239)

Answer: 1.01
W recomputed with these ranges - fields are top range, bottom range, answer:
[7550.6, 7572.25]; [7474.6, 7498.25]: 1.01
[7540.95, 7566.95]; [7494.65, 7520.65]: 1.02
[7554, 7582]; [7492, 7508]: 1.02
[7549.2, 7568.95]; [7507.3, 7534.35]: 1.01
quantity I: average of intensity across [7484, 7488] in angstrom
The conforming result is 3.2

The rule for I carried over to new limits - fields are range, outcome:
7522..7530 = 3.24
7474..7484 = 3.33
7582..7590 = 3.12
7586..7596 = 3.15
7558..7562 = 3.24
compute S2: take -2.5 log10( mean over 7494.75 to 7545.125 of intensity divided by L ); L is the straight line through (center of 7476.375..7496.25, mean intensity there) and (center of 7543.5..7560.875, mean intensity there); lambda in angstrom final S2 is 0.01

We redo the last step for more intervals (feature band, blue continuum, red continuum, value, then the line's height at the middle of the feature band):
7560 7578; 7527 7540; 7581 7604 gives 0.00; 3.21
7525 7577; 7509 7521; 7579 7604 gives -0.02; 3.18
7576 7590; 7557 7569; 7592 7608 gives 0.01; 3.2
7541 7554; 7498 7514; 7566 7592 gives -0.03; 3.17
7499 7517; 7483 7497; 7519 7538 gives 0.02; 3.18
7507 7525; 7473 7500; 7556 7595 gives 0.01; 3.2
